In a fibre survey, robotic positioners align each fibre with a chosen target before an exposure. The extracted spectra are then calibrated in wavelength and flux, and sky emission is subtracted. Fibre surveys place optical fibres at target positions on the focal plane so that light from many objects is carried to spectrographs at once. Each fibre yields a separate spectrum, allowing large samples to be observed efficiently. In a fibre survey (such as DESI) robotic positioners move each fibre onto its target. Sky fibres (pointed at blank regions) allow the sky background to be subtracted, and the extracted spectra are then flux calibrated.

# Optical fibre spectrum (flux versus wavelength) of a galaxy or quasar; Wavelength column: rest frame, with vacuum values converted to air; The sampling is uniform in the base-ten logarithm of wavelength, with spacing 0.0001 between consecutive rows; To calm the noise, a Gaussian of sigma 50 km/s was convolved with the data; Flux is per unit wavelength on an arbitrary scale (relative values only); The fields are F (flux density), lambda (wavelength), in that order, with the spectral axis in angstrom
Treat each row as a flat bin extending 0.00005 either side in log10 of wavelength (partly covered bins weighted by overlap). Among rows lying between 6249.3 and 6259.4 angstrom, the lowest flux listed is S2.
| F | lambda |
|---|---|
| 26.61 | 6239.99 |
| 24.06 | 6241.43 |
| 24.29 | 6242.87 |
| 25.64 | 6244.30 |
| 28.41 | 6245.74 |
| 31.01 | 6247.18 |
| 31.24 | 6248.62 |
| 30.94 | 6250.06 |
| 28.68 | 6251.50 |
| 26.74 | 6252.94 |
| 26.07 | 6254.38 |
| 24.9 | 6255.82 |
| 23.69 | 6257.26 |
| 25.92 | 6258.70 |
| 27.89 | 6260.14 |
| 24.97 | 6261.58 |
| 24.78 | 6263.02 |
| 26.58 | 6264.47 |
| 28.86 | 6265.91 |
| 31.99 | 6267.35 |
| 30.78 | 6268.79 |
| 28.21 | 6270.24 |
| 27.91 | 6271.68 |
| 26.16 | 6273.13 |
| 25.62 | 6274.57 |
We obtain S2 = 23.69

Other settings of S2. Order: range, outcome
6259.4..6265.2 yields 24.78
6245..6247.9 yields 28.41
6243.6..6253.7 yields 25.64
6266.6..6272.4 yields 27.91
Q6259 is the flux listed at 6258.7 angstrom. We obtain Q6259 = 25.92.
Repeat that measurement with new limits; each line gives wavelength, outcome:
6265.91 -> 28.86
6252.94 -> 26.74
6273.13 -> 26.16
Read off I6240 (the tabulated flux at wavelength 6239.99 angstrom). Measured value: 26.61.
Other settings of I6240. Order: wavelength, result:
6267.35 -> 31.99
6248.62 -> 31.24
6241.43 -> 24.06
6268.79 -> 30.78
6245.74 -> 28.41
